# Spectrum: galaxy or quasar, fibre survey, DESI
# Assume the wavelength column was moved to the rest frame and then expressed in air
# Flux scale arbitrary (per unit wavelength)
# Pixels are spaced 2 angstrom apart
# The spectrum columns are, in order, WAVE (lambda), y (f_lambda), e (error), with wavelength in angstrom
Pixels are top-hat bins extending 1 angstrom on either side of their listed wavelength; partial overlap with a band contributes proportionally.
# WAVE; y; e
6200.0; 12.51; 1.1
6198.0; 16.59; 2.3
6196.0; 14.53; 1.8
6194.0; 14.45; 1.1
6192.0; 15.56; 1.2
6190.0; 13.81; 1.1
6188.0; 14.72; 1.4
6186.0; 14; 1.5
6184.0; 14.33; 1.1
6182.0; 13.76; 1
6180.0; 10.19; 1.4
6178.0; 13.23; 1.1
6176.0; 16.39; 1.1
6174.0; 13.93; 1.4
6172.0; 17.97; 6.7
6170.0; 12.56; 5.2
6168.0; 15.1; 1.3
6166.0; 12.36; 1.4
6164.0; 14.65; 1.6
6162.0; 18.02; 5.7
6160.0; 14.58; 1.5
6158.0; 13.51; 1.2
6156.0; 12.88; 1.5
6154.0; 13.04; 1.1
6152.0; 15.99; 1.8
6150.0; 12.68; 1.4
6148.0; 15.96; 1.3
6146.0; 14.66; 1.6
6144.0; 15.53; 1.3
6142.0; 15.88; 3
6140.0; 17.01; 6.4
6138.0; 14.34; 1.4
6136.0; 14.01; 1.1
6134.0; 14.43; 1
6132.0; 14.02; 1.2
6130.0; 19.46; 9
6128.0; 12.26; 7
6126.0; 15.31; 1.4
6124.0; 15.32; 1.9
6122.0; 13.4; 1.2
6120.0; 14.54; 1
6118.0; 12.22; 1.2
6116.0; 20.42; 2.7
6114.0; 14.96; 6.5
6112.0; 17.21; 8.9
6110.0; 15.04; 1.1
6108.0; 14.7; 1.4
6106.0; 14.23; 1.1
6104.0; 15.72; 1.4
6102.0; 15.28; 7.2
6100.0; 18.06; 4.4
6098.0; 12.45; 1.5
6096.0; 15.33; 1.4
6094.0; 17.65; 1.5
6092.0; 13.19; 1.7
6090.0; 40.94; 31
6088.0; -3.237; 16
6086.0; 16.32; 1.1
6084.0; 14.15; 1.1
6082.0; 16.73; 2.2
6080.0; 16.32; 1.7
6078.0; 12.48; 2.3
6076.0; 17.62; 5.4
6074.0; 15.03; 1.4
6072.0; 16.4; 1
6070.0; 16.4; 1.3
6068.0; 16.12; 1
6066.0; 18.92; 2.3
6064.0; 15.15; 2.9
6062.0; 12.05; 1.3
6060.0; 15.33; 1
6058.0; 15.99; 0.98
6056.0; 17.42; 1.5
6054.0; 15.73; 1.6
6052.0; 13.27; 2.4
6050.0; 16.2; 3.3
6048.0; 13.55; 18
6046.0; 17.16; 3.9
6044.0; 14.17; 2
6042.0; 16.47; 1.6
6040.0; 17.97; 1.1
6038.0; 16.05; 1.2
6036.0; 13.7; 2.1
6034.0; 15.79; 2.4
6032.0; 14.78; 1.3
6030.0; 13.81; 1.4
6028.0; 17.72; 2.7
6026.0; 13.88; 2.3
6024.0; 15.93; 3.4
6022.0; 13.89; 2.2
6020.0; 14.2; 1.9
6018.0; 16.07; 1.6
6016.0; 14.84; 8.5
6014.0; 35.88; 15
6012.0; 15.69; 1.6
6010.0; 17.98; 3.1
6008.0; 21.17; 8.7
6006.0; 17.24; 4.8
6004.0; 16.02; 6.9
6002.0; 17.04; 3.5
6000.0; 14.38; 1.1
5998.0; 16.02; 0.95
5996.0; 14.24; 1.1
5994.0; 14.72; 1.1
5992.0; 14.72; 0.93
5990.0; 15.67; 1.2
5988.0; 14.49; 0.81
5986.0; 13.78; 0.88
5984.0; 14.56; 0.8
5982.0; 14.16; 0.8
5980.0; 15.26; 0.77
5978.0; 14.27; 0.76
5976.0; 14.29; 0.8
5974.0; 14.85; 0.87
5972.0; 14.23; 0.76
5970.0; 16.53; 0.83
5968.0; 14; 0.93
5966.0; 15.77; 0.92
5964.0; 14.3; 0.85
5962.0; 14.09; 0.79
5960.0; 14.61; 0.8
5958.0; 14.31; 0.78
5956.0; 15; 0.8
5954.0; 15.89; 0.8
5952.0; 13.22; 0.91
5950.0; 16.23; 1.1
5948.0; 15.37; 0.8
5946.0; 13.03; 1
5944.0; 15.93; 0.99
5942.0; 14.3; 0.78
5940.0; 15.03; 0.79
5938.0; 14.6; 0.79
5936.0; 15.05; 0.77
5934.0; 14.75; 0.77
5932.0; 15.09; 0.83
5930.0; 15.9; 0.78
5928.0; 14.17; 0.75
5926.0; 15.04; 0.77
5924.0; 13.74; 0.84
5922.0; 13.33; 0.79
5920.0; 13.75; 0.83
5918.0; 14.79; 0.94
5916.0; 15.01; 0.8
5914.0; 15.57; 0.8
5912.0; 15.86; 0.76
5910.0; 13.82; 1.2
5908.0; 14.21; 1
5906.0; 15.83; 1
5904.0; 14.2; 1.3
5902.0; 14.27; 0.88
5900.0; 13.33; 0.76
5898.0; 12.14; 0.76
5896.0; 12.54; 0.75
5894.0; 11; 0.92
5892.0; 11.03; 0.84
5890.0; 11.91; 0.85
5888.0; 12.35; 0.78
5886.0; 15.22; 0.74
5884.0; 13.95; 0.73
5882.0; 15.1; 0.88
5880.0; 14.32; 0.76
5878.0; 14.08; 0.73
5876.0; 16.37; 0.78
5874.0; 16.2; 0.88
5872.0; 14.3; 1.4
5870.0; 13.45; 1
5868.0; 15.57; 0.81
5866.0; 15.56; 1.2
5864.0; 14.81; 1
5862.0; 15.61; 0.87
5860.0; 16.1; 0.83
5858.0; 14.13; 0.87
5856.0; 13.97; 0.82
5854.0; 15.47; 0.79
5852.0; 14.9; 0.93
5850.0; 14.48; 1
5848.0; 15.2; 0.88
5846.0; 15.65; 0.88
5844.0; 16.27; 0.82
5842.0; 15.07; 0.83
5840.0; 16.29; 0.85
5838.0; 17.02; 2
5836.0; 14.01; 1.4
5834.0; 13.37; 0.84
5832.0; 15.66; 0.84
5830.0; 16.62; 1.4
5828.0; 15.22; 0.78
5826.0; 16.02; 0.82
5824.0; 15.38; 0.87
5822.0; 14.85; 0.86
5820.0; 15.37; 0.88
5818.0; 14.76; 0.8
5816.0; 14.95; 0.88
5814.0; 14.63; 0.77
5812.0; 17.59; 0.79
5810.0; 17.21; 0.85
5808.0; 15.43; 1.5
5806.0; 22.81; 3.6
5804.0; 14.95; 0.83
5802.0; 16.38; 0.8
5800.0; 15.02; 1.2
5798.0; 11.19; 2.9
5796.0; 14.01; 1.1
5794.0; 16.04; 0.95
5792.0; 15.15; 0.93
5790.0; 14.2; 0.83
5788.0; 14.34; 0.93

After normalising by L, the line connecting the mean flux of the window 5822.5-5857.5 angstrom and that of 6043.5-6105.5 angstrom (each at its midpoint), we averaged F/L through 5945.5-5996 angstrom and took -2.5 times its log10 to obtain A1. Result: 0.06 mag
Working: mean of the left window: 15.3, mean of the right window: 15.7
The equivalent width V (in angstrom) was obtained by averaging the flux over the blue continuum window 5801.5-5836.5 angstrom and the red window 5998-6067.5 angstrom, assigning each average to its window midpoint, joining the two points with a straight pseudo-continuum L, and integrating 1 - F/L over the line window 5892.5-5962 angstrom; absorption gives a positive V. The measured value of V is 7.3 angstrom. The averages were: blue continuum 15.9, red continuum 16.3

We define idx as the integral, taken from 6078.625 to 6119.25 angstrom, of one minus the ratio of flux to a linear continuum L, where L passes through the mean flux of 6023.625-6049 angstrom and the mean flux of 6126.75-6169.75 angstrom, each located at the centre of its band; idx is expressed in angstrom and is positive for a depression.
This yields -2.1 angstrom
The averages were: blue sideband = 15.4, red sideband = 14.7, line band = 15.8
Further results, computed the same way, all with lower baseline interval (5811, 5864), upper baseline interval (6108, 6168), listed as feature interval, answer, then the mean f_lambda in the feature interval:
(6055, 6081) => -1.29 angstrom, 15.8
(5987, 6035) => -4.44 angstrom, 16.5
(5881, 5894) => 1.85 angstrom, 13.1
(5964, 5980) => 0.33 angstrom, 14.8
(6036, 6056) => -0.73 angstrom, 15.6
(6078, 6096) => -1.44 angstrom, 16.2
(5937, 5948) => 0.39 angstrom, 14.7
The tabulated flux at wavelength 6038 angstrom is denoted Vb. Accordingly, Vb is 16.05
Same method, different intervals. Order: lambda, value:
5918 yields 14.79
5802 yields 16.38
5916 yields 15.01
